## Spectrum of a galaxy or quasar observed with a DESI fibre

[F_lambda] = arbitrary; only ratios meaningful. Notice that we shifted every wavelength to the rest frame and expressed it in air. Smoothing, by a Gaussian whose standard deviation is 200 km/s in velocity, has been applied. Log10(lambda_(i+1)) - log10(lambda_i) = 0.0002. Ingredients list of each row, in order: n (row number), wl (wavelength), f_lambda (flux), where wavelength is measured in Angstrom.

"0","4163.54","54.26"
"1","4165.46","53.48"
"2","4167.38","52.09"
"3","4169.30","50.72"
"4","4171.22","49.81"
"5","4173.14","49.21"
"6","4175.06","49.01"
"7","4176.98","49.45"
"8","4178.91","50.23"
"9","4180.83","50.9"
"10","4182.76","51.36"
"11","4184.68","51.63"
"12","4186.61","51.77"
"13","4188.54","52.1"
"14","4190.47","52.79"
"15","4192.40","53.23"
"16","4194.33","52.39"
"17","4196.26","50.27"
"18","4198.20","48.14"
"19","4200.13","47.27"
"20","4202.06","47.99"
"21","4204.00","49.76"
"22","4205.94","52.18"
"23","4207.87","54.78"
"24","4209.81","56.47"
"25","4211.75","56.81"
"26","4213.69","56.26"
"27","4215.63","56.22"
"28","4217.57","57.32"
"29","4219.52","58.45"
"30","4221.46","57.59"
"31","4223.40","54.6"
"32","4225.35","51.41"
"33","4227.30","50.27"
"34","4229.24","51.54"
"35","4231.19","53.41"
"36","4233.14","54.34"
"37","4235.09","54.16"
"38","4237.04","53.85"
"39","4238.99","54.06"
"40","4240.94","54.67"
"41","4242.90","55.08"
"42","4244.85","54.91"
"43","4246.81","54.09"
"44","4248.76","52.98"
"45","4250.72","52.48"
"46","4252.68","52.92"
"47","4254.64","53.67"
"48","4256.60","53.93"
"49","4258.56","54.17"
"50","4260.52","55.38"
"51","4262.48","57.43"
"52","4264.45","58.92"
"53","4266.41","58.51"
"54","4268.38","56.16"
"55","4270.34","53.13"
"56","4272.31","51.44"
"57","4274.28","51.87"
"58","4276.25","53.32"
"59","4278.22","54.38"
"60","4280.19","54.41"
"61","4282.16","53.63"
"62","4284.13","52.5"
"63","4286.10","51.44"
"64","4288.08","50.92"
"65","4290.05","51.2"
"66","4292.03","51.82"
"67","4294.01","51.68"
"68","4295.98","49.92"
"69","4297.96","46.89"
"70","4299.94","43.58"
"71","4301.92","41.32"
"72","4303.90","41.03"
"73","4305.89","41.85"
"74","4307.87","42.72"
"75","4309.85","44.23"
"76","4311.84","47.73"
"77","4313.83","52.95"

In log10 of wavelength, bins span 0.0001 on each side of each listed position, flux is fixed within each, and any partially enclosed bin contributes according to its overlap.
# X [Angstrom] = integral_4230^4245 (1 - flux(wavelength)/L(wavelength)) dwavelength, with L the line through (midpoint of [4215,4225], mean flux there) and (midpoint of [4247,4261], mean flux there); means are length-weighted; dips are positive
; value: 0.2 Angstrom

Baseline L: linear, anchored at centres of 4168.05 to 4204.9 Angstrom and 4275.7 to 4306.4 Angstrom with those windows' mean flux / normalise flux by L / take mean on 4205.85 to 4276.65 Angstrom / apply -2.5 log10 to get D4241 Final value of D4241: -0.10 mag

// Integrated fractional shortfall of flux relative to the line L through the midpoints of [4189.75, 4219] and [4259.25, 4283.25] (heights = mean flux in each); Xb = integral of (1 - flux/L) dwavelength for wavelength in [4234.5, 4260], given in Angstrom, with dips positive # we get 0.1 Angstrom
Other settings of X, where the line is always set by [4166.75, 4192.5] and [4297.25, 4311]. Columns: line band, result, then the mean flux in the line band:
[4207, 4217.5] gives -1.6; 56.2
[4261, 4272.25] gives -2.7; 56.3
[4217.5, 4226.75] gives -1.4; 55.4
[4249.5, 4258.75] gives -1.4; 53.3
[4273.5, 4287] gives -2.6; 53.1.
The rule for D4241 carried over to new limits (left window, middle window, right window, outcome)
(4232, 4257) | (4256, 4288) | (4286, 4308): -0.08 mag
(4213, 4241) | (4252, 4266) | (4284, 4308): -0.09 mag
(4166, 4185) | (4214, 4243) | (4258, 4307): -0.07 mag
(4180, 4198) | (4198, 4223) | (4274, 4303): -0.05 mag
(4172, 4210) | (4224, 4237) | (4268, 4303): -0.04 mag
